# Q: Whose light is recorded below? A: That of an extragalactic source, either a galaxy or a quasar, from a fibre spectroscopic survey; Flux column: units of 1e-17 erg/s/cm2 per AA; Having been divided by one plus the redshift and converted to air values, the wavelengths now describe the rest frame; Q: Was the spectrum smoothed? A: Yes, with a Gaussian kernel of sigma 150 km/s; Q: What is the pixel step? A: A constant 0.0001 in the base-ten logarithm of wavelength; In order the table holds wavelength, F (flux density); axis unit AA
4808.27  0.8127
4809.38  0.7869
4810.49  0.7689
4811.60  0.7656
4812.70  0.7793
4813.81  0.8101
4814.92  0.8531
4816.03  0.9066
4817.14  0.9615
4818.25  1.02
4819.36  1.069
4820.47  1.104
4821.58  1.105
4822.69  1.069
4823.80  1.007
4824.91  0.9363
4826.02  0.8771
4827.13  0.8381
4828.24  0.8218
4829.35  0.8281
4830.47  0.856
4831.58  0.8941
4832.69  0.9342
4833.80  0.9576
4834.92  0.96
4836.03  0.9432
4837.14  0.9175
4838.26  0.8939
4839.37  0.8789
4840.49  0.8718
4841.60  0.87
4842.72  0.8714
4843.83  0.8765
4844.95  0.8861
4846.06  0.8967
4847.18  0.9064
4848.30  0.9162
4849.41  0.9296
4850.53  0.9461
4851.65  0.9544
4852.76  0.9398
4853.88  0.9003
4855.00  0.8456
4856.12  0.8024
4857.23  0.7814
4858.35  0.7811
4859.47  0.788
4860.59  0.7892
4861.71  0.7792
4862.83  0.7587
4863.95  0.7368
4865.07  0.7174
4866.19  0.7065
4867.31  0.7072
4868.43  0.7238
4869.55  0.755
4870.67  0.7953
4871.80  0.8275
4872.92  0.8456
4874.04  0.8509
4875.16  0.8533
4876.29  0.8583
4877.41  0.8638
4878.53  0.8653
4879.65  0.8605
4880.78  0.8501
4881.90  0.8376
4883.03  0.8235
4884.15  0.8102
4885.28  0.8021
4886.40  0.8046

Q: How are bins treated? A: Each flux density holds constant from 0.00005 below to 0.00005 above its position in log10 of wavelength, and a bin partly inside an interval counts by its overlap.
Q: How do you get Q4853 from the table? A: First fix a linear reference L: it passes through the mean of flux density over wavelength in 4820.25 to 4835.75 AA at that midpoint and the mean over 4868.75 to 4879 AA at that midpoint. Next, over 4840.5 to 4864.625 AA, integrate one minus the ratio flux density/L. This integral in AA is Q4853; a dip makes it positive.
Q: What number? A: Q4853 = 0.8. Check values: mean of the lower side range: 0.939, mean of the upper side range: 0.832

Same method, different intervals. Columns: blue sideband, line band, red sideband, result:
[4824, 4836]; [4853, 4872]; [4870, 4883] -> 1.8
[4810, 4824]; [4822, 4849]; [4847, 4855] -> 0.7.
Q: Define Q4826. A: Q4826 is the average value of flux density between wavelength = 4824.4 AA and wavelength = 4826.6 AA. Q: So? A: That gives 0.906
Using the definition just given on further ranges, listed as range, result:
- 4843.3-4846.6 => 0.887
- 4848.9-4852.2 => 0.942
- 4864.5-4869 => 0.714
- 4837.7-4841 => 0.88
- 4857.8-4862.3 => 0.784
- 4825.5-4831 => 0.843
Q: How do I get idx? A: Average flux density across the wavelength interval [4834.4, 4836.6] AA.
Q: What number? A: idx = 0.954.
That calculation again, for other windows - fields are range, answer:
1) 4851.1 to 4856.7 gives 0.889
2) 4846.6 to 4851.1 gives 0.923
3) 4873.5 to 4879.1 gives 0.859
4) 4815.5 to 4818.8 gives 0.963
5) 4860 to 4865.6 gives 0.756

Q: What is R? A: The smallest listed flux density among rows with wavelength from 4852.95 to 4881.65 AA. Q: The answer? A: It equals 0.7065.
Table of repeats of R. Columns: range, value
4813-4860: 0.7811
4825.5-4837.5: 0.8218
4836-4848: 0.87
